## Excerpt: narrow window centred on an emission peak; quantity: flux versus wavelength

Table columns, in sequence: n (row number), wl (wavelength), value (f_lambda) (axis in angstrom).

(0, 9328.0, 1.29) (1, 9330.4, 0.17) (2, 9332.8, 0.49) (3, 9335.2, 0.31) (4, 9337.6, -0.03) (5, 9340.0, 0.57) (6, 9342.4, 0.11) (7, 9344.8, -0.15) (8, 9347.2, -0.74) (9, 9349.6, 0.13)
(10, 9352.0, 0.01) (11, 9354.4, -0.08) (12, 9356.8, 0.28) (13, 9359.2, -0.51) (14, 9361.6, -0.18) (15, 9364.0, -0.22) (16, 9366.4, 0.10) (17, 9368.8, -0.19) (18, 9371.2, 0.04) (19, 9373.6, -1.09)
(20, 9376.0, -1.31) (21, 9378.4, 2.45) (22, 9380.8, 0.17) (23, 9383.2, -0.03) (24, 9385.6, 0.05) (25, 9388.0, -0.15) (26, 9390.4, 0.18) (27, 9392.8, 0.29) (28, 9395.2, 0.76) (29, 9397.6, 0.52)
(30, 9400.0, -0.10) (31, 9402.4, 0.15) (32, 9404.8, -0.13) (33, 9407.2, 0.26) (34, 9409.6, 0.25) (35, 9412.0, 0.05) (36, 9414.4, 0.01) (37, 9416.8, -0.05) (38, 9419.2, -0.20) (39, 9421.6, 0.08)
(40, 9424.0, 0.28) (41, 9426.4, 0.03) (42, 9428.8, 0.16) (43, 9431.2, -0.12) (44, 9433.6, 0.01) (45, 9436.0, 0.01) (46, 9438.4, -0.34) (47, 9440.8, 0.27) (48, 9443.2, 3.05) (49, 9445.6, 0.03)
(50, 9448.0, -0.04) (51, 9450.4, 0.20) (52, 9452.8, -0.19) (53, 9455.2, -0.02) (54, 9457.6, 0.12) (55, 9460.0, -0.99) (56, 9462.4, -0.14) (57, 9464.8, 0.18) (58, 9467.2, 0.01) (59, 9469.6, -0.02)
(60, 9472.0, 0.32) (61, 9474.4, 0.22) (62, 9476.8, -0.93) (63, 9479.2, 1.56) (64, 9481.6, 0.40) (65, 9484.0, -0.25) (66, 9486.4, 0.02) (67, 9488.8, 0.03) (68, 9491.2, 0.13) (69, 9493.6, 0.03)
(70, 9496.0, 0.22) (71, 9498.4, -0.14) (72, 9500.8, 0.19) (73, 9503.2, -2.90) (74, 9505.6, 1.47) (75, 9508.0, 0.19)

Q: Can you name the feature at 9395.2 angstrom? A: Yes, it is H-beta 4861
